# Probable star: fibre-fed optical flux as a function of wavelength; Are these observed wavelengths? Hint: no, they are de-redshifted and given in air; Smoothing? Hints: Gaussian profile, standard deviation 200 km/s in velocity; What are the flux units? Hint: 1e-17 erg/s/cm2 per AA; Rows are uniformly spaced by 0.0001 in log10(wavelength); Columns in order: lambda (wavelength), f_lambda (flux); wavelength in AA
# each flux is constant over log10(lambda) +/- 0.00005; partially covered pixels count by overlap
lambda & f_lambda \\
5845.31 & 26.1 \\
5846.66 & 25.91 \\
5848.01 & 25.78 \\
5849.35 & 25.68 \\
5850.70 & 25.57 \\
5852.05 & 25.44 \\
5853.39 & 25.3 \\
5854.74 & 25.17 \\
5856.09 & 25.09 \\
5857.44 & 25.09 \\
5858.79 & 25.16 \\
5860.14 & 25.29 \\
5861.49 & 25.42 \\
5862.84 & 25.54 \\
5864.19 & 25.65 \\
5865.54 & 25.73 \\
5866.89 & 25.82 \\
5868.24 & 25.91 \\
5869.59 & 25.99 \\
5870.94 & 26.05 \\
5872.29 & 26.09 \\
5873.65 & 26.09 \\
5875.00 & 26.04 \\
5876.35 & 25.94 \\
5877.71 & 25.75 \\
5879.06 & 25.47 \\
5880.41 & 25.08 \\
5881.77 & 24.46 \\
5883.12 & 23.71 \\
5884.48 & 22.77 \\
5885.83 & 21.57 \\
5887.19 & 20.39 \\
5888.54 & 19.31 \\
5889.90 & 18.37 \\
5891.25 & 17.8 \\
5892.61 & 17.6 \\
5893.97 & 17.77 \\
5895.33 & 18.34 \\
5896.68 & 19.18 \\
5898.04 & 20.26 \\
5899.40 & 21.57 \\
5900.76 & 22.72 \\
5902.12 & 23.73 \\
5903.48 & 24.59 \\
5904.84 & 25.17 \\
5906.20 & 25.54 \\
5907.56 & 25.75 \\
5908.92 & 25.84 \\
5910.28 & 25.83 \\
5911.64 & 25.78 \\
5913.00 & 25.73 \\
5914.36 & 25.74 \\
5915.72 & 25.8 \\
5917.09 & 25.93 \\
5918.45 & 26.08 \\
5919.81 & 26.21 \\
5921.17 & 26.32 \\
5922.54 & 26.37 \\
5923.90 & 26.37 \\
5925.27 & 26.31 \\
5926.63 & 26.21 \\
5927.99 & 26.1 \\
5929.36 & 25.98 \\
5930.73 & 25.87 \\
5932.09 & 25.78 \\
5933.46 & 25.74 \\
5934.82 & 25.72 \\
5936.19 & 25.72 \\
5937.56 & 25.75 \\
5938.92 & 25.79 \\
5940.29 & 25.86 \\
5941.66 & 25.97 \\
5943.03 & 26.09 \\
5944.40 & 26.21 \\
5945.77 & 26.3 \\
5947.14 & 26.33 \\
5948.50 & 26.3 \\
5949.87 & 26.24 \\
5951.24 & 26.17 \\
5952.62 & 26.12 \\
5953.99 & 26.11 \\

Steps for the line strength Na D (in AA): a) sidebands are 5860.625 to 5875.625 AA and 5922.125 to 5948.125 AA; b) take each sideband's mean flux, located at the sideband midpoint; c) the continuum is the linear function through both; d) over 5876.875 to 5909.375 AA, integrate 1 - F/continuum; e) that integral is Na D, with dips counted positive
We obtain 4.7 AA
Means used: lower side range 25.8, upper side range 26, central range 22.2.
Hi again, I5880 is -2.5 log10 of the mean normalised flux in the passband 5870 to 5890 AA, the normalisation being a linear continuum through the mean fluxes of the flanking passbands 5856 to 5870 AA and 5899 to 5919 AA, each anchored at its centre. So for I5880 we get 0.06 mag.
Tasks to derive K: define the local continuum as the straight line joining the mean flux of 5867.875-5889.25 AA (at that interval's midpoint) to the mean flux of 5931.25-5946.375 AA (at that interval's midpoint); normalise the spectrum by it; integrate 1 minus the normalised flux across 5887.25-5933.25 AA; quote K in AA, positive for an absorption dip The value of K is 2.6 AA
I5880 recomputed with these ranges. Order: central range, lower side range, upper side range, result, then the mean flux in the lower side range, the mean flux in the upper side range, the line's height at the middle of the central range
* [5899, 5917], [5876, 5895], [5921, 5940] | -0.05 mag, 21.7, 26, 23.8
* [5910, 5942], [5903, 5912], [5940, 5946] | -0.01 mag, 25.5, 26.1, 25.8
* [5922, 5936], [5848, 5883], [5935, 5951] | 0.00 mag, 25.5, 26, 26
